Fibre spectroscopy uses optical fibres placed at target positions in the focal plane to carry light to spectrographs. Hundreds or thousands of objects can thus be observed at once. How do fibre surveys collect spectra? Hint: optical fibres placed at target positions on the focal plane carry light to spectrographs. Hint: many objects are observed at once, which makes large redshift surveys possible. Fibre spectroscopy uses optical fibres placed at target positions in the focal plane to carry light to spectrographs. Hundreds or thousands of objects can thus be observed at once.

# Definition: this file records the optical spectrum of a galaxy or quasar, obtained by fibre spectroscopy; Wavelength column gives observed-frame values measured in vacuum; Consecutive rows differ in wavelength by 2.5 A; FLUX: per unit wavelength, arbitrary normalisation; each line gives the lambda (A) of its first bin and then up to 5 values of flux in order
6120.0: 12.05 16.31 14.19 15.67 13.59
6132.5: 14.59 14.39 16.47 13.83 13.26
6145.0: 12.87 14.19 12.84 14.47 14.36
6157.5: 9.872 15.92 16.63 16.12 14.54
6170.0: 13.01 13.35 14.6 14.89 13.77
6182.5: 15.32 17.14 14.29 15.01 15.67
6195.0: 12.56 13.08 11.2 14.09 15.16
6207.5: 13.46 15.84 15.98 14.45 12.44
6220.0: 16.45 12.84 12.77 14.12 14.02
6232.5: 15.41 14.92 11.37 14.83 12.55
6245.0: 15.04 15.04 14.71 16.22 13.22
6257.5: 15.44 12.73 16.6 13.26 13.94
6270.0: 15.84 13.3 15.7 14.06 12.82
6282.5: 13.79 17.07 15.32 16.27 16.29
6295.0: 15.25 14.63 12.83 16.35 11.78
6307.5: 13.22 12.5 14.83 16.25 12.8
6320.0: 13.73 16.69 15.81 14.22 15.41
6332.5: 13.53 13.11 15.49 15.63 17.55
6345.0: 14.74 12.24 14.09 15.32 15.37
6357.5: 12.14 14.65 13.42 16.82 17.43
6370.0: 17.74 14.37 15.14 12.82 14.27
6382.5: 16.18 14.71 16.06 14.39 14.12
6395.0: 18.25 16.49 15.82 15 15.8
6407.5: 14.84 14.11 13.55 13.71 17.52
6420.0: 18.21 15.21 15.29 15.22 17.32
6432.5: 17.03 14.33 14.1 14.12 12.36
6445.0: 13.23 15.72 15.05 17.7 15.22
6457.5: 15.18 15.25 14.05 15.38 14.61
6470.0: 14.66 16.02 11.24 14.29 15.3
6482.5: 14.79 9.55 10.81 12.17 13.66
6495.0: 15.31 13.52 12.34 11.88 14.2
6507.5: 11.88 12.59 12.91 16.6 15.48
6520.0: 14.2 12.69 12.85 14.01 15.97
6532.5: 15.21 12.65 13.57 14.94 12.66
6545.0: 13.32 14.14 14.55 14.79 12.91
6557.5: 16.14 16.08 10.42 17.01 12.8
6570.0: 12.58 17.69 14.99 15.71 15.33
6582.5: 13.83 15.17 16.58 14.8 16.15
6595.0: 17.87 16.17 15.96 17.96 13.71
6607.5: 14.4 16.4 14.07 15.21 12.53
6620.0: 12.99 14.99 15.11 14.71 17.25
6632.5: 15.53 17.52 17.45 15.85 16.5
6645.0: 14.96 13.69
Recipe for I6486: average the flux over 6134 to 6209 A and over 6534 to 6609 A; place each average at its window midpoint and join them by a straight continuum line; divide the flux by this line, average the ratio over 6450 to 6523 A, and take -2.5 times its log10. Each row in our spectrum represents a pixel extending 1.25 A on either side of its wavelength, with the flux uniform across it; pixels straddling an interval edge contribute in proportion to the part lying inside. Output 0.06 mag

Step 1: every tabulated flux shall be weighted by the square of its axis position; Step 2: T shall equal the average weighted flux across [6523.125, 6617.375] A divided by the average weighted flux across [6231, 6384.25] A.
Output 1.1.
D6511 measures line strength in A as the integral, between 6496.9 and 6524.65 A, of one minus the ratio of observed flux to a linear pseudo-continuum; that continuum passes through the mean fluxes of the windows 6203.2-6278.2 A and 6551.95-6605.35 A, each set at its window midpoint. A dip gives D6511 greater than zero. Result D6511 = 2.97 A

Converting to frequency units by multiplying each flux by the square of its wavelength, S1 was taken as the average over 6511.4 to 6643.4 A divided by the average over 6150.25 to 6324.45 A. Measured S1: 1.15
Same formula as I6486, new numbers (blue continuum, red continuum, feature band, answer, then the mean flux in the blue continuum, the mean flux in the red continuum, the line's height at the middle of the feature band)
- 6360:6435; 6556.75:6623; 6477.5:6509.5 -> 0.177 mag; 15.5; 15.1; 15.3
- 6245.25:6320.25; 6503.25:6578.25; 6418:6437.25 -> -0.123 mag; 14.5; 14.2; 14.3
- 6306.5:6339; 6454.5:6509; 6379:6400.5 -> -0.108 mag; 14.4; 13.7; 14.1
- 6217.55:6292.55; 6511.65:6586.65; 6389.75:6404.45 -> -0.096 mag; 14.5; 14.4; 14.4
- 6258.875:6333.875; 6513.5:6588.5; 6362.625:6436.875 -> -0.072 mag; 14.6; 14.5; 14.5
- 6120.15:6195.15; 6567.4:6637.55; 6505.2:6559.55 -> 0.088 mag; 14.4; 15.4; 15.2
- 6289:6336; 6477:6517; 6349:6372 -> -0.076 mag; 14.5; 13.3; 14.2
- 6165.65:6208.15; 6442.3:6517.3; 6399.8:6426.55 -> -0.098 mag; 14.2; 14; 14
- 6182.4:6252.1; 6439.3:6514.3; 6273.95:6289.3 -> -0.049 mag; 14.3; 13.9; 14.2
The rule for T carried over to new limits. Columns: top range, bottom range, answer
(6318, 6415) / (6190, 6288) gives 1.09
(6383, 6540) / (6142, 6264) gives 1.10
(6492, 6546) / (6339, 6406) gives 0.95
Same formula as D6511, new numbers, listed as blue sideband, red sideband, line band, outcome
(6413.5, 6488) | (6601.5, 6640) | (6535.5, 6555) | 1.56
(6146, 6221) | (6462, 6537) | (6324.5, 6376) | -3.50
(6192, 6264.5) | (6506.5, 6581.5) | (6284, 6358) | -2.60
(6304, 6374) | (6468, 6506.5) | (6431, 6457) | -2.26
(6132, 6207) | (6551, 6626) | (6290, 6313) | 0.32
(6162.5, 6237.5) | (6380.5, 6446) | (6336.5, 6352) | 0.00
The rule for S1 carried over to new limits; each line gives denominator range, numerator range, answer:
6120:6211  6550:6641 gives 1.22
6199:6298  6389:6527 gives 1.07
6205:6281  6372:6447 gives 1.11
